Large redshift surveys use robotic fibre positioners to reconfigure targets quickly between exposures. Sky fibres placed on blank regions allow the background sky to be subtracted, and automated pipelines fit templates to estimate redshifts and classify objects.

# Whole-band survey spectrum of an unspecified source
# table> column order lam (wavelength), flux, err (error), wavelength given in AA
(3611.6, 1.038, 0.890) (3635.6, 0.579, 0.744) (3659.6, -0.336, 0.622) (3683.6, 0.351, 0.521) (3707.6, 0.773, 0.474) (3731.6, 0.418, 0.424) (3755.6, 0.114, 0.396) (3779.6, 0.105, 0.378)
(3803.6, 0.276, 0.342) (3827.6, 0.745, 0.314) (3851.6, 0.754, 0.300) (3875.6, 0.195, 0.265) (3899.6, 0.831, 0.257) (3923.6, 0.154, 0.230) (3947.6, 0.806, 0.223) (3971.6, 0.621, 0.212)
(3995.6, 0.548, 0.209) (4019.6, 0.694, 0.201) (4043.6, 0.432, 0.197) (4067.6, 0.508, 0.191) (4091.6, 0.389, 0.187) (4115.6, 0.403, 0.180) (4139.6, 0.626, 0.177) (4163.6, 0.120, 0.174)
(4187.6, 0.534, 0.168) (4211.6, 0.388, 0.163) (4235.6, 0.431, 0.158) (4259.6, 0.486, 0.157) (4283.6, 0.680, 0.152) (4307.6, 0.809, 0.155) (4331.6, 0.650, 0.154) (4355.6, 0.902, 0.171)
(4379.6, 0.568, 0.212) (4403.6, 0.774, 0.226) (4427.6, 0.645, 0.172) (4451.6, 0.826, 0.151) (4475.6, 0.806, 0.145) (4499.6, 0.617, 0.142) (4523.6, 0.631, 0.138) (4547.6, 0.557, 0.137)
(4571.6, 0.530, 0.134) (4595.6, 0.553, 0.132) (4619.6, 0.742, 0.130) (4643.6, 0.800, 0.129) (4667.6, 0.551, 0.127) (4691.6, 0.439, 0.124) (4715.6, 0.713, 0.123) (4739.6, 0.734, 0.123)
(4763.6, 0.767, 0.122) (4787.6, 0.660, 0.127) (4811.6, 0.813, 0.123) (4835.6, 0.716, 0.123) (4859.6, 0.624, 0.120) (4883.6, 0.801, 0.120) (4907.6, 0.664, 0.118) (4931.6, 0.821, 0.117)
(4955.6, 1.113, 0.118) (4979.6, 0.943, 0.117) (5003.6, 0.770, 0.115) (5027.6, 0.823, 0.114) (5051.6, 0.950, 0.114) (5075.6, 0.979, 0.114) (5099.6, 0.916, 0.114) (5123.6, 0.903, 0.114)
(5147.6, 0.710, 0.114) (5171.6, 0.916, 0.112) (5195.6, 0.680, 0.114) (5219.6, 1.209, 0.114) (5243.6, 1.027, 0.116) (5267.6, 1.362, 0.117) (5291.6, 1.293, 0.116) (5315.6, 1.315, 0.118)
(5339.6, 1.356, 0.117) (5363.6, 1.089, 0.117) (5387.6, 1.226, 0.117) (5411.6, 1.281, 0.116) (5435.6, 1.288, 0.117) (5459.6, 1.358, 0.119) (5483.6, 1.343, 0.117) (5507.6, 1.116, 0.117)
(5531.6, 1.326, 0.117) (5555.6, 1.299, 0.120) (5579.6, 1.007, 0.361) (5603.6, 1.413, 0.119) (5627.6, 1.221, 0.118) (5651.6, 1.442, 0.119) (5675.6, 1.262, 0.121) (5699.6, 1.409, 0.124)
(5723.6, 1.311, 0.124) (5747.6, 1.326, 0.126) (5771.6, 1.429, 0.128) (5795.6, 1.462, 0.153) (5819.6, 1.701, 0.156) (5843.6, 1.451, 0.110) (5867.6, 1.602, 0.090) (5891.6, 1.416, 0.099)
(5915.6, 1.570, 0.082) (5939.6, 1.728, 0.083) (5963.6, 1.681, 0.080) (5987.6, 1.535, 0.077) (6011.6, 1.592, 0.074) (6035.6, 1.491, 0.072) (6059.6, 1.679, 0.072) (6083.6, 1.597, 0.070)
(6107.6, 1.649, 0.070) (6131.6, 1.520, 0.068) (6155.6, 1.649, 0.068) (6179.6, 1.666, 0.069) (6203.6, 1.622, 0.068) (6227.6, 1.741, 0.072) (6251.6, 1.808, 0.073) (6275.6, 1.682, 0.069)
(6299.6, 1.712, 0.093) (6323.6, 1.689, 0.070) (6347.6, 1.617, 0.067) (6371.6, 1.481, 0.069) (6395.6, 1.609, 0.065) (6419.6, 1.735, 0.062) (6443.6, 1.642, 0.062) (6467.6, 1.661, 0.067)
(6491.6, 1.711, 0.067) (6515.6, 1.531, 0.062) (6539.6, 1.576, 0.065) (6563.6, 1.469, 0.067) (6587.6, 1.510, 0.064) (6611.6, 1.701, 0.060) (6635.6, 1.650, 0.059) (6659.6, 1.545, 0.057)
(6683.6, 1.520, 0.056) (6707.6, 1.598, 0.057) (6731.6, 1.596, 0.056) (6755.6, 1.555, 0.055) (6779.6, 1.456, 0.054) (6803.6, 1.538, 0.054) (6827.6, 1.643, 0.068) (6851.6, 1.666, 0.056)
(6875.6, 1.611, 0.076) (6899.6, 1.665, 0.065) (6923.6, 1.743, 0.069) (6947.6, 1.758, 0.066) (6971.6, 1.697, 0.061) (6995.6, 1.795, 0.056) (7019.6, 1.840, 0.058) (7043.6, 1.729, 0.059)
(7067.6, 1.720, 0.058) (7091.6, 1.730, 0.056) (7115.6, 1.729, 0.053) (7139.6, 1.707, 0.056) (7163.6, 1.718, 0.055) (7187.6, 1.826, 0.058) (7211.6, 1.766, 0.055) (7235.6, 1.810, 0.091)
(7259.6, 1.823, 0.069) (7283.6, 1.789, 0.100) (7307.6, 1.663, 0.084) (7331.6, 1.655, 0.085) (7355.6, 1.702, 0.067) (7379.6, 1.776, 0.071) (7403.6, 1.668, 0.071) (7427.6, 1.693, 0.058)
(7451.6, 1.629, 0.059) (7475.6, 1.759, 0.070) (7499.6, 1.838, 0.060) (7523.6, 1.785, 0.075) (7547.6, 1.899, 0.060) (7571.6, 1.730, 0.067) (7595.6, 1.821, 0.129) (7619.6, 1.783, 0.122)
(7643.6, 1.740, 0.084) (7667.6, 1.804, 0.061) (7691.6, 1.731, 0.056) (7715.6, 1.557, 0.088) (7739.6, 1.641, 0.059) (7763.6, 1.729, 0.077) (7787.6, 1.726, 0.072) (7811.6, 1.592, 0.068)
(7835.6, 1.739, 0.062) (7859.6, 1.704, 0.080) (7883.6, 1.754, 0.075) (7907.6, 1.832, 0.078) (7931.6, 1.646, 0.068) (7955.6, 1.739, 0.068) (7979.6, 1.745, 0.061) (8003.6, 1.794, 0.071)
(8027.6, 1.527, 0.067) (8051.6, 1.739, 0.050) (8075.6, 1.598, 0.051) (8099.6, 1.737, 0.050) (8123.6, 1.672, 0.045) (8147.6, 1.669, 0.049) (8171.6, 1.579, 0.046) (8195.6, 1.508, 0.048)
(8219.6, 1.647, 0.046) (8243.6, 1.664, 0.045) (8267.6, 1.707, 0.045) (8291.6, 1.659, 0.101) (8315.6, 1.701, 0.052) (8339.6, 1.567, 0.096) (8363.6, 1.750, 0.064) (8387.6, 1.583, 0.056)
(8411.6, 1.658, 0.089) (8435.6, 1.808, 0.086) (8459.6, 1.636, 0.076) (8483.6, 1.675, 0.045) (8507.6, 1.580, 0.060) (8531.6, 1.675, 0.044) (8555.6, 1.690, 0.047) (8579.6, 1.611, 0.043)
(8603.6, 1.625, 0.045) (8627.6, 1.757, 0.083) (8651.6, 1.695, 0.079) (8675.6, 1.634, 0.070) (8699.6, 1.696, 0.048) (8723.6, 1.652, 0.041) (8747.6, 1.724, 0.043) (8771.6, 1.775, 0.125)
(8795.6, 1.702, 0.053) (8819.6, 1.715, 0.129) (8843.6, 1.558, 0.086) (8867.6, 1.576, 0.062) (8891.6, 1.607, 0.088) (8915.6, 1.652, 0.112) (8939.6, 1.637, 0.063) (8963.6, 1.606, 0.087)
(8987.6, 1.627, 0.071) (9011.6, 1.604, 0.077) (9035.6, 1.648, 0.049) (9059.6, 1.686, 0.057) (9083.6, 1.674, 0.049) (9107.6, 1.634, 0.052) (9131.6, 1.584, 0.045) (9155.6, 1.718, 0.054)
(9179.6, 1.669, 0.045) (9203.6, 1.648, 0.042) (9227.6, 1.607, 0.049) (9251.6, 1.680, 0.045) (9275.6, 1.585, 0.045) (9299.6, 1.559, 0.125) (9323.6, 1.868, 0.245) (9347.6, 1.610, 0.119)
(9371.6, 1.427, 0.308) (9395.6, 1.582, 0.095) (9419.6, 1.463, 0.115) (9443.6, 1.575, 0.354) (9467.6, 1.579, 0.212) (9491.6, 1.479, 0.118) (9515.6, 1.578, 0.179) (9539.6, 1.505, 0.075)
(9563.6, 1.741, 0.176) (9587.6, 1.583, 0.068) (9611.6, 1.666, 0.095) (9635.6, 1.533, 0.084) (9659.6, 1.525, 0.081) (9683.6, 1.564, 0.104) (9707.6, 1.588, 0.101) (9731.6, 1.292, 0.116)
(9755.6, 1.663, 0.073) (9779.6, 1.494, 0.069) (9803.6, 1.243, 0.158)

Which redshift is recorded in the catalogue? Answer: 0.31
